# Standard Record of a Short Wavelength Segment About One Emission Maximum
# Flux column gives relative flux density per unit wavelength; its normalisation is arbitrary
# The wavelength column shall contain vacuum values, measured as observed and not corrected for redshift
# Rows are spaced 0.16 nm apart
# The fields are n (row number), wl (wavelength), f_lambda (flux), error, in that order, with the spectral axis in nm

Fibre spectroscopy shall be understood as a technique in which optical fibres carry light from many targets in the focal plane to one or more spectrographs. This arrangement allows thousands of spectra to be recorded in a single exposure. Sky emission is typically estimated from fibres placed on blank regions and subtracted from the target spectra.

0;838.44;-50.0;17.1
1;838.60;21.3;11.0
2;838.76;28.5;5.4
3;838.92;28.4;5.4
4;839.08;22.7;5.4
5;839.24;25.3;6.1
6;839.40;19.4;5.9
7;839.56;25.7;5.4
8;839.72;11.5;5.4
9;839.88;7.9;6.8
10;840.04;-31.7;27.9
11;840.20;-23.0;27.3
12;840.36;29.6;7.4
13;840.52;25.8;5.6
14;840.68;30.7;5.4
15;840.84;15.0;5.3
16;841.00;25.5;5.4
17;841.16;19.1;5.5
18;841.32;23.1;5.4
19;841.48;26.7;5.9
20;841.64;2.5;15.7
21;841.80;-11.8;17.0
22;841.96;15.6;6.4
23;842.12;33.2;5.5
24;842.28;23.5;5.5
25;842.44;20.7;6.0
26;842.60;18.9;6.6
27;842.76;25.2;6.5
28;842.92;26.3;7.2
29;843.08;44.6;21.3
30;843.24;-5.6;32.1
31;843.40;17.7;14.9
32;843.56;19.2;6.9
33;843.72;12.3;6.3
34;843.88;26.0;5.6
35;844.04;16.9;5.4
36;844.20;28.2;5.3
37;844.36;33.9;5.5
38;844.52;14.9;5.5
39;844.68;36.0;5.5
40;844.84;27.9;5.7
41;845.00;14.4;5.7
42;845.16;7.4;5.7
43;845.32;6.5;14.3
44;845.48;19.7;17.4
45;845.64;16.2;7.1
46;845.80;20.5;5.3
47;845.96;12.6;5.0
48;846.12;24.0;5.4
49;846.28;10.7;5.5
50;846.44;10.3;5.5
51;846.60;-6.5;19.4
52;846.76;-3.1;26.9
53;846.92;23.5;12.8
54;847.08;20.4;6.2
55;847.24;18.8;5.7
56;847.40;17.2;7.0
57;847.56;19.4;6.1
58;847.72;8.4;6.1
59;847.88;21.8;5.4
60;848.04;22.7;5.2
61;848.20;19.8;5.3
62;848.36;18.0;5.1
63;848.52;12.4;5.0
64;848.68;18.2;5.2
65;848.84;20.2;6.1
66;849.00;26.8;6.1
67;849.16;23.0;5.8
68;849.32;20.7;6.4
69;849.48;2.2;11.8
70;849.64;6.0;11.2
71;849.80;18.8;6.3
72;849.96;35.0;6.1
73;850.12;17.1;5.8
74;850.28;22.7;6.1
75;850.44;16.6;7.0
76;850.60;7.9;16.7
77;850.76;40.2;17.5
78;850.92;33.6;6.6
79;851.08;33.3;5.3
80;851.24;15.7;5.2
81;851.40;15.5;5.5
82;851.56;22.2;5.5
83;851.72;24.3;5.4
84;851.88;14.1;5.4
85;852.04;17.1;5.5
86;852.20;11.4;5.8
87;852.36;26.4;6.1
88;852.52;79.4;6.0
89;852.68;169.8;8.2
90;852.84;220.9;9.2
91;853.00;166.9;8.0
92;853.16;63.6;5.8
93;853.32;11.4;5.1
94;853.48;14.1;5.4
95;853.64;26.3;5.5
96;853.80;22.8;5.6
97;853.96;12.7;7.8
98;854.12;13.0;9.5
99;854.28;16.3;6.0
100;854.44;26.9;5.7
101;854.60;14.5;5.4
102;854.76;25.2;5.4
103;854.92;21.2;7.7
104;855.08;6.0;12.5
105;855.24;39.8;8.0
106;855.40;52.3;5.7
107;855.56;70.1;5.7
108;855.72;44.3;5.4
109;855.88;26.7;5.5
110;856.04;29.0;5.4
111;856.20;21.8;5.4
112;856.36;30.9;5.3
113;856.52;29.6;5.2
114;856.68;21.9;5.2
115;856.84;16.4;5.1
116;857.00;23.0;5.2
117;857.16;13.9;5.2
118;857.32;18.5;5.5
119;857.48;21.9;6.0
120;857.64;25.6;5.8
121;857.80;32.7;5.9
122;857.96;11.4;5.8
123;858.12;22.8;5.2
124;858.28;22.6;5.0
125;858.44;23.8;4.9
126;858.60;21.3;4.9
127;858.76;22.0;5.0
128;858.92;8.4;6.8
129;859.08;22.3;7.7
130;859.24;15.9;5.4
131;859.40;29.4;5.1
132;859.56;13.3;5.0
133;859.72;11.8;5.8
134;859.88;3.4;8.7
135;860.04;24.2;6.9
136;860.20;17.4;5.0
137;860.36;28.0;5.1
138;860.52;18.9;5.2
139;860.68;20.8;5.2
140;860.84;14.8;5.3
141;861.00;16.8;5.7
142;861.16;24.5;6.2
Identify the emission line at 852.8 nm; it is Halpha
